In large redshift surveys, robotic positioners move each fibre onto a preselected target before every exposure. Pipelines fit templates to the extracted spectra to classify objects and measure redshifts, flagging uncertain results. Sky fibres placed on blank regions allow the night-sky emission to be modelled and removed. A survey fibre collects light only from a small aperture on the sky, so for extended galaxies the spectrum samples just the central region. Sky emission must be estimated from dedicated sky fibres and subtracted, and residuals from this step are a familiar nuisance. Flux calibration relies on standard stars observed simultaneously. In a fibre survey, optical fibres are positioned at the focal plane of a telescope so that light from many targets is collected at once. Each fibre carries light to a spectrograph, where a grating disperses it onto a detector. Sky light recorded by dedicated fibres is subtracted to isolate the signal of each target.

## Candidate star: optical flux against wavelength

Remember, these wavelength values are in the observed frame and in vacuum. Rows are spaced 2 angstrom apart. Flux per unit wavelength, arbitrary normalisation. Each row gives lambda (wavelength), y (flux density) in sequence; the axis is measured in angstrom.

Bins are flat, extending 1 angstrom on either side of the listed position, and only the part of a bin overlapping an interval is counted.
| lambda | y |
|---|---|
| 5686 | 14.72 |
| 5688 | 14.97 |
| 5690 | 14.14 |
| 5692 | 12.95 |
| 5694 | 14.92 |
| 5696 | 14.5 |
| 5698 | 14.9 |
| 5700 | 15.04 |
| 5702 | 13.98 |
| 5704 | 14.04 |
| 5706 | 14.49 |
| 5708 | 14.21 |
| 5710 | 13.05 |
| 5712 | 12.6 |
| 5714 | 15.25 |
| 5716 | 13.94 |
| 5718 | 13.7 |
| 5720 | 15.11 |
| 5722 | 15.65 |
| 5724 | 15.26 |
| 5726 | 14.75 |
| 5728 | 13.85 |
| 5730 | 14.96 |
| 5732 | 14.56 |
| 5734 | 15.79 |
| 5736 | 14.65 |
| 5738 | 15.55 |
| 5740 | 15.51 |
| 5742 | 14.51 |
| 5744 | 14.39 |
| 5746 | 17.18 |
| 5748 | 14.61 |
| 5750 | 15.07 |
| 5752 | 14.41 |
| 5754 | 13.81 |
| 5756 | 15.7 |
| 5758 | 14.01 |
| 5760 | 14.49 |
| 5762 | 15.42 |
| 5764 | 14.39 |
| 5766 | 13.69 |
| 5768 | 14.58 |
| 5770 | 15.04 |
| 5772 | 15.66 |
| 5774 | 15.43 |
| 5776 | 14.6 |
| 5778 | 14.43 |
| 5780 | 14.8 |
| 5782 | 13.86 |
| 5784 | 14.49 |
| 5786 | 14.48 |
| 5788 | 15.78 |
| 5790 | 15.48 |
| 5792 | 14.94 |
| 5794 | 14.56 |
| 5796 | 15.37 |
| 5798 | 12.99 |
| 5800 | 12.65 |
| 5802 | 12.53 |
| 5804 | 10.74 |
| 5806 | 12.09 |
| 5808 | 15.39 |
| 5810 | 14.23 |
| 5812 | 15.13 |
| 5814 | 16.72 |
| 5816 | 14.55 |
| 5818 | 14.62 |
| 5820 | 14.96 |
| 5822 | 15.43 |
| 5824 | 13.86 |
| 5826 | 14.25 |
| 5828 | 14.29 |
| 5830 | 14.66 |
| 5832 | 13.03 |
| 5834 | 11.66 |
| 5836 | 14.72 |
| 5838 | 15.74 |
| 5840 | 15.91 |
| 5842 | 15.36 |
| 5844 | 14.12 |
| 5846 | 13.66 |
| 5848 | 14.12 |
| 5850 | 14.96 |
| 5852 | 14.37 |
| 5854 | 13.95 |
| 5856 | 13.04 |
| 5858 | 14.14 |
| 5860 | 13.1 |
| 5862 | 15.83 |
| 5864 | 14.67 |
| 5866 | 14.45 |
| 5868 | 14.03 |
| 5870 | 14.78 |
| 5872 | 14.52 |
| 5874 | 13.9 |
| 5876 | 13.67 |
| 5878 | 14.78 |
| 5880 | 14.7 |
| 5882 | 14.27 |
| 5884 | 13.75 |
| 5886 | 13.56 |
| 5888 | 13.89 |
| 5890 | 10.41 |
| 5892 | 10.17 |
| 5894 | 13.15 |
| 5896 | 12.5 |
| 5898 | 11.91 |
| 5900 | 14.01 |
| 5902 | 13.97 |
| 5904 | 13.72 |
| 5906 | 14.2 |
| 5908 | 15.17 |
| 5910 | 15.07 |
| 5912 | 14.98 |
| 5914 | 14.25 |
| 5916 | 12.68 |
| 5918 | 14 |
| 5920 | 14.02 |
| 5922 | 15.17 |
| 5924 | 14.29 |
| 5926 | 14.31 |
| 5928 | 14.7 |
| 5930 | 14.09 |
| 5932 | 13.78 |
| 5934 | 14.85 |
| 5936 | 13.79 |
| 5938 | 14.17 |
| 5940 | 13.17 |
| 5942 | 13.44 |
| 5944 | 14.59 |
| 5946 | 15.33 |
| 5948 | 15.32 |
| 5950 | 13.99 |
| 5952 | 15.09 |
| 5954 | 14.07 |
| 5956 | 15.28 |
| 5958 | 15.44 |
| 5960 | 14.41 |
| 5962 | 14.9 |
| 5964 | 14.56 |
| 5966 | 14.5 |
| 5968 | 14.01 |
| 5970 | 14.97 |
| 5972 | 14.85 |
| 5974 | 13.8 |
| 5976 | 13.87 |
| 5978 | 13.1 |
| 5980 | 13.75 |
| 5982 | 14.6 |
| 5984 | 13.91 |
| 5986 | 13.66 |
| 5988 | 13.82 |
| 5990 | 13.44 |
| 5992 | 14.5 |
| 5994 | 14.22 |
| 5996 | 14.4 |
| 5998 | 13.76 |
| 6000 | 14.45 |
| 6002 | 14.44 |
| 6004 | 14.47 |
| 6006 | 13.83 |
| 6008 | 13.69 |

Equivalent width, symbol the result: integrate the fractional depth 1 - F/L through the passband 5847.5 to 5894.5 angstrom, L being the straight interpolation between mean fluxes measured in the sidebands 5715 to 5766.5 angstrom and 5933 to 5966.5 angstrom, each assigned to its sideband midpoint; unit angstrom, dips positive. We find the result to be 2.5 angstrom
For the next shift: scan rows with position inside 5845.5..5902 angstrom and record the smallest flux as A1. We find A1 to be 10.17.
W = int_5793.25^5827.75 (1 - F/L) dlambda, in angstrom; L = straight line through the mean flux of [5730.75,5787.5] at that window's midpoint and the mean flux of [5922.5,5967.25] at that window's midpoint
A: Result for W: 1.4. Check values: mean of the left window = 14.8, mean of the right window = 14.5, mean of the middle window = 14.1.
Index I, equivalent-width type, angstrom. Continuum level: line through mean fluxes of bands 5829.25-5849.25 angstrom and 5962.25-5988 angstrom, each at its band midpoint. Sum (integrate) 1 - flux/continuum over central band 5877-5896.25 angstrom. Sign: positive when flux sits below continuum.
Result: 1.5 angstrom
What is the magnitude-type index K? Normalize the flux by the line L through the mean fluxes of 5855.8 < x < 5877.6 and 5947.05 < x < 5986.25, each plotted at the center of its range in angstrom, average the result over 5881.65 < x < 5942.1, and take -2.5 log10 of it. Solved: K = 0.05 mag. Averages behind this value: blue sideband 14.3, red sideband 14.4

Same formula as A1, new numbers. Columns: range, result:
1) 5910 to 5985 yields 12.68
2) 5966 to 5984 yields 13.1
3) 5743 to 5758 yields 13.81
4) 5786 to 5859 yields 10.74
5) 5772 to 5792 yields 13.86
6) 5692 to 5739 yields 12.6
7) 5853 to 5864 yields 13.04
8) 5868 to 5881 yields 13.67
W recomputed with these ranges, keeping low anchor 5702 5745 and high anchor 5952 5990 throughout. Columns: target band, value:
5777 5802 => 0.1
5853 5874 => 0.3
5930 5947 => 0.2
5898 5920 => 0.4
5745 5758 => -0.5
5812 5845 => -0.4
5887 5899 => 2.0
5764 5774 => -0.2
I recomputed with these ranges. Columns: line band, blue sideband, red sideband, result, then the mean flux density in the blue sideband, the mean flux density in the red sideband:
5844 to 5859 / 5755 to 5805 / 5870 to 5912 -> -0.1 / 14.4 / 13.6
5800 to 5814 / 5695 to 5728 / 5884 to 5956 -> 0.6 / 14.4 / 13.9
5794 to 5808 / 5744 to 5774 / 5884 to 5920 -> 1.4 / 14.9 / 13.4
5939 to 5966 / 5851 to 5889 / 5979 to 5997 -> -1.0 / 14.2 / 14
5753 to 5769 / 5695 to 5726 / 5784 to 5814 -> -0.3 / 14.4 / 14.1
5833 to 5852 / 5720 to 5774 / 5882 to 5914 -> -0.7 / 14.9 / 13.4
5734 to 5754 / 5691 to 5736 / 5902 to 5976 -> -0.9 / 14.4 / 14.4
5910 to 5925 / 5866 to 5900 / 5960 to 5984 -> -0.6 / 13.4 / 14.3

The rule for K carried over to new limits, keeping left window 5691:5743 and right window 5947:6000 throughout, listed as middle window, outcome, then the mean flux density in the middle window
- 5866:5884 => 0.007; 14.3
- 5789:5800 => -0.001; 14.5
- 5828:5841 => 0.011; 14.3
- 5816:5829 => -0.009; 14.6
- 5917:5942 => 0.014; 14.2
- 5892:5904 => 0.117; 12.9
